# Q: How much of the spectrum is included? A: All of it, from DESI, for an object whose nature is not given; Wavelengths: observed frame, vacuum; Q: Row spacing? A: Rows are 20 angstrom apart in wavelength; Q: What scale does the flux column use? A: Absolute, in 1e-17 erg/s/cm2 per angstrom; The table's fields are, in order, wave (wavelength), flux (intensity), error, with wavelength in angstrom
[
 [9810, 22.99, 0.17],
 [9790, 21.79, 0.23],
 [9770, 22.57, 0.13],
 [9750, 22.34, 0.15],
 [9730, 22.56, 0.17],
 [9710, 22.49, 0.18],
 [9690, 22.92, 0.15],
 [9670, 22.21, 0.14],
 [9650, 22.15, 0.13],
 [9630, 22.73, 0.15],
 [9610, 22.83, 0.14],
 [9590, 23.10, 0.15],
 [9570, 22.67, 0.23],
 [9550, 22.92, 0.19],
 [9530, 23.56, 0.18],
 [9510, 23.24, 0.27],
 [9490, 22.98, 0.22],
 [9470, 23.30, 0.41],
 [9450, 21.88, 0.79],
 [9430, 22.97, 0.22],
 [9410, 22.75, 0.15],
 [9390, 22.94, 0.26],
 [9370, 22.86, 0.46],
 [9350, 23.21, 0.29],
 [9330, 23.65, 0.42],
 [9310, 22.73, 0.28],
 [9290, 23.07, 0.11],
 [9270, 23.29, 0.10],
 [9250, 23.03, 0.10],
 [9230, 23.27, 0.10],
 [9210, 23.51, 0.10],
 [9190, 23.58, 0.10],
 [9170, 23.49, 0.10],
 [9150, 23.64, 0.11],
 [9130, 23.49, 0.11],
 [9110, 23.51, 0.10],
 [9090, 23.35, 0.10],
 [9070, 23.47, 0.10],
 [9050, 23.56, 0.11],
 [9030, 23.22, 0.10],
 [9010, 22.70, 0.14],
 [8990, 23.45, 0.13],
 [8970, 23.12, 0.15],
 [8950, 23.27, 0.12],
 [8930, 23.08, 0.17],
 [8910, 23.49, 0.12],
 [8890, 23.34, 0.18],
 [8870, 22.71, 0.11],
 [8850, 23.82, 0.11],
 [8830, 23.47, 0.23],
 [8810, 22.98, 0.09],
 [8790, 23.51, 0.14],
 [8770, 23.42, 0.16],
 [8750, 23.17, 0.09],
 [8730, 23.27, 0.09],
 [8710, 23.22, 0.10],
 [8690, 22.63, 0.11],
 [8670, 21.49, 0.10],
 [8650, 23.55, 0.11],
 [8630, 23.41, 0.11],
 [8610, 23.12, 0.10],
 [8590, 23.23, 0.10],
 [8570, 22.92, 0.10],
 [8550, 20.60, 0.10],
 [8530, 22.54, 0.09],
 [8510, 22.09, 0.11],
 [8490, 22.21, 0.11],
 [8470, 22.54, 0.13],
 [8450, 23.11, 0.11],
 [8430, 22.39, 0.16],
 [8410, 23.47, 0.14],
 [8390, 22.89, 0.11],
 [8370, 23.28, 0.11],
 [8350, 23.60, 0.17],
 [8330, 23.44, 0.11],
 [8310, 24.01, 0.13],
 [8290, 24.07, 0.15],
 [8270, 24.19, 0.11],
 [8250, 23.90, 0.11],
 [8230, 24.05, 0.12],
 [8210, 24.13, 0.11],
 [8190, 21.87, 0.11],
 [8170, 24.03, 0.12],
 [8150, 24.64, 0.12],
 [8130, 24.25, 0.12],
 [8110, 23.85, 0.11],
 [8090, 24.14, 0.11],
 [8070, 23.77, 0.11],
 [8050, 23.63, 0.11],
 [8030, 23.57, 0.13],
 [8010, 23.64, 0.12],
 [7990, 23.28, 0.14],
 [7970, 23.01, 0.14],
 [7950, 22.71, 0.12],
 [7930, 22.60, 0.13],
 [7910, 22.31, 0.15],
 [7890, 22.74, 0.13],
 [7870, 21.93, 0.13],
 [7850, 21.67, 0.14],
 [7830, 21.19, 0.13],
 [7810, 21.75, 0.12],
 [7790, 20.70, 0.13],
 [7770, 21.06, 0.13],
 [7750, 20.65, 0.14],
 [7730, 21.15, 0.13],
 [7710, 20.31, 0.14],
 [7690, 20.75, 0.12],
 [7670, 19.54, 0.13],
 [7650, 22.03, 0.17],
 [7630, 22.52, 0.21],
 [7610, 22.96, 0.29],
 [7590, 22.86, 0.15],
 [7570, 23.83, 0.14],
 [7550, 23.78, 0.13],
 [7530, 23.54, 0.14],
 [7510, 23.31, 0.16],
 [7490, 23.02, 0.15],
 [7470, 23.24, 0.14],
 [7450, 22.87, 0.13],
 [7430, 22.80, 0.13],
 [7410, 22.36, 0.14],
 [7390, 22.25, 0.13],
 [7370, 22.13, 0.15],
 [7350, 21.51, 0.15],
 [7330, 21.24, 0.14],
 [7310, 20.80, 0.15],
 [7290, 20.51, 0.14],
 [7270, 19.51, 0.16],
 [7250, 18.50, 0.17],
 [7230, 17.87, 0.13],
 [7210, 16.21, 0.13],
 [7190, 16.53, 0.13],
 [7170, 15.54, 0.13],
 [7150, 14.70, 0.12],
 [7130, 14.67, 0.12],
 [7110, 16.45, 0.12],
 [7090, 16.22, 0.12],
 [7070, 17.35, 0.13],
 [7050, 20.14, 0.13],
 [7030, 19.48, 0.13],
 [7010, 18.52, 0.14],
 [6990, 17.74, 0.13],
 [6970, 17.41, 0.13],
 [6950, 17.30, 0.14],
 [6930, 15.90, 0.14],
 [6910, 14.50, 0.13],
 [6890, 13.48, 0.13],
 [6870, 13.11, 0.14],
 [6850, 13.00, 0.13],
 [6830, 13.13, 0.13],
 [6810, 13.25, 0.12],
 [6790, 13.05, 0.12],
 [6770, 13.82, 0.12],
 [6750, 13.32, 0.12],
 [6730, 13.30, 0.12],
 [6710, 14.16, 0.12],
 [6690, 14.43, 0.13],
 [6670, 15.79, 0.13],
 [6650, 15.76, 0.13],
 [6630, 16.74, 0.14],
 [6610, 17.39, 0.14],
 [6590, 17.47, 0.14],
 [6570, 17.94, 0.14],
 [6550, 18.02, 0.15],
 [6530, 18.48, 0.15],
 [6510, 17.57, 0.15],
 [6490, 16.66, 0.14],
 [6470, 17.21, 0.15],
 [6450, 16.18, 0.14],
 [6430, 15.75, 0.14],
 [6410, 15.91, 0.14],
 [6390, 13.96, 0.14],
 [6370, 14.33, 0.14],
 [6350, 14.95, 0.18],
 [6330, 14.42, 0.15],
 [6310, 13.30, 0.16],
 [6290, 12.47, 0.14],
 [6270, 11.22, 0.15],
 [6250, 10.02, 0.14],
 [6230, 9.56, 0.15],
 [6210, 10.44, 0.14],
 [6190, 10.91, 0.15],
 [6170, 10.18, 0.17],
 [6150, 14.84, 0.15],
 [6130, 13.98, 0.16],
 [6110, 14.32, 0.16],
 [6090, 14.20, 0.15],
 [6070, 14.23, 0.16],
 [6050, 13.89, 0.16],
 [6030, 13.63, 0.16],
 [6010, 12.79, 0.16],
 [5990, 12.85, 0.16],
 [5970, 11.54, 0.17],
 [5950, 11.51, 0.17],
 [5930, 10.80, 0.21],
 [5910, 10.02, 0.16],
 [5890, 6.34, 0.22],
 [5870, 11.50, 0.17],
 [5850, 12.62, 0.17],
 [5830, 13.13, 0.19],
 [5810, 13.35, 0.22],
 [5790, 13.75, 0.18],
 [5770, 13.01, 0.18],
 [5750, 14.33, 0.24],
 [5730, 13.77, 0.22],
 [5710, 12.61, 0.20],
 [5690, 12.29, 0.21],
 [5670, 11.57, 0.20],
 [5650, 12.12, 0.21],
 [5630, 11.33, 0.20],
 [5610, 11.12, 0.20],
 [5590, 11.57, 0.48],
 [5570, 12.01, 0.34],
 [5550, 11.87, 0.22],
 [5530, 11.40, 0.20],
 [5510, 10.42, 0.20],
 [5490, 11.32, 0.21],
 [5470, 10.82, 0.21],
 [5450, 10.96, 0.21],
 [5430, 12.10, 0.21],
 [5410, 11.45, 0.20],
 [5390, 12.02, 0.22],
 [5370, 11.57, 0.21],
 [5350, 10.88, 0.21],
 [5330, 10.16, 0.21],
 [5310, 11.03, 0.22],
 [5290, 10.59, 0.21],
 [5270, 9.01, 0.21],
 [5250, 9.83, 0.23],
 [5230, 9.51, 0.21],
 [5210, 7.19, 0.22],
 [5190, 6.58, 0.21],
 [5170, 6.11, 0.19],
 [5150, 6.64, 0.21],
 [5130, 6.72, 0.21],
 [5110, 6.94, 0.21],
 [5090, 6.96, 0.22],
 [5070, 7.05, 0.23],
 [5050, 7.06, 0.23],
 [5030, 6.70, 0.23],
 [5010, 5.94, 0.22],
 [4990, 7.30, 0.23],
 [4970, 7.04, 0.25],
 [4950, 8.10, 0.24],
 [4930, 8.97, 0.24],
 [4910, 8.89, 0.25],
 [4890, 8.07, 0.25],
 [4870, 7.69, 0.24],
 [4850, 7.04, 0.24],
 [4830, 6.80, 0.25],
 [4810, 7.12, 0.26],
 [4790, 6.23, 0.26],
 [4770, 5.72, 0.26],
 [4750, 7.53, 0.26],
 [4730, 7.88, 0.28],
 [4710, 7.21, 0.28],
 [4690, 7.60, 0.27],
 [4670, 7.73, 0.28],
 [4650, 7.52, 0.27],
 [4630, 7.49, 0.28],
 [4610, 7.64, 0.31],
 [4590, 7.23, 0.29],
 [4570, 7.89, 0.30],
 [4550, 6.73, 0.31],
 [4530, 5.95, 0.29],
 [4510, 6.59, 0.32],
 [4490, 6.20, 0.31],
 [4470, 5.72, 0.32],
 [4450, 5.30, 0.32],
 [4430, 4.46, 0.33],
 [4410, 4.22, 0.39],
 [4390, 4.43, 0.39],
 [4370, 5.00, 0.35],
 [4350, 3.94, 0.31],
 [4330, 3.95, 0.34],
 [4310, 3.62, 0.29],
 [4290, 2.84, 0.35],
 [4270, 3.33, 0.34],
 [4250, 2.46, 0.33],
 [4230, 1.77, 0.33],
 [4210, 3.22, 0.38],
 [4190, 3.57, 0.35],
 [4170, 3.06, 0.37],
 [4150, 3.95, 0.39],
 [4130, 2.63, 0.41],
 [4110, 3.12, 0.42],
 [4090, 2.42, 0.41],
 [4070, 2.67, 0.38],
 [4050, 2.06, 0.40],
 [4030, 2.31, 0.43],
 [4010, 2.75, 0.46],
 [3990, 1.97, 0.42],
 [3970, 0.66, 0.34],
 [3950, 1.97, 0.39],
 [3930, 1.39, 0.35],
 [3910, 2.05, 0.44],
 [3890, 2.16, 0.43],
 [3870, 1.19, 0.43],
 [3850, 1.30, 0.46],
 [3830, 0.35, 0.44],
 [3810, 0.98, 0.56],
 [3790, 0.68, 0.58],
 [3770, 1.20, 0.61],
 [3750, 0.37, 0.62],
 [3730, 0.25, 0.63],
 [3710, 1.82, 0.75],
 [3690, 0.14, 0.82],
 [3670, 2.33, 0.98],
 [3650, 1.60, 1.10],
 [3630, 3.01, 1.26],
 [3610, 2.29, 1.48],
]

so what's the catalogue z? 0.000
